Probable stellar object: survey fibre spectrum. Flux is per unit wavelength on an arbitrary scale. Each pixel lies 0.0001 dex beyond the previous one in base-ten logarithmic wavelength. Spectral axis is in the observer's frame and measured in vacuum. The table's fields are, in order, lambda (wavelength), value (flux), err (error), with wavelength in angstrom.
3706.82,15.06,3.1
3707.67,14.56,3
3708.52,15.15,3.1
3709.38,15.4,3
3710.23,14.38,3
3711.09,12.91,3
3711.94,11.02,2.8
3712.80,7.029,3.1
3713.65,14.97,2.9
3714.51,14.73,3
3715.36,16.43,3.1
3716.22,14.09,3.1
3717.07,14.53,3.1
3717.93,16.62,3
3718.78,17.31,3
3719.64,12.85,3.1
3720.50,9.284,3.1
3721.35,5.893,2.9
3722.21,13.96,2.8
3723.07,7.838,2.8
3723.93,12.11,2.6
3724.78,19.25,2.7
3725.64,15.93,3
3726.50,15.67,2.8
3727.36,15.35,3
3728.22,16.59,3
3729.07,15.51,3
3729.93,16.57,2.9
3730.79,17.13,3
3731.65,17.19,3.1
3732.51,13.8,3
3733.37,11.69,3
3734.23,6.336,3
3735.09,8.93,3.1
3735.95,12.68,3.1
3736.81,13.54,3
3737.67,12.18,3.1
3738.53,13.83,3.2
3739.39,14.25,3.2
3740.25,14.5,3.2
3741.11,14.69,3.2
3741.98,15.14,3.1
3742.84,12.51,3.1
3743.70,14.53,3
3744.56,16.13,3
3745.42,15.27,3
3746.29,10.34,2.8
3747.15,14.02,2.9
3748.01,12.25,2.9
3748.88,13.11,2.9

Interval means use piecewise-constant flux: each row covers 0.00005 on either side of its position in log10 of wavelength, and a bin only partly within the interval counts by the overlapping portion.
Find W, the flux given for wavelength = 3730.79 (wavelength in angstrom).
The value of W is 17.13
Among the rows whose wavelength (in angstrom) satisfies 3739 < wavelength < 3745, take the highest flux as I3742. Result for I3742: 16.13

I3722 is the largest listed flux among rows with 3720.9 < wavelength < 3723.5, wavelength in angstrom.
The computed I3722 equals 13.96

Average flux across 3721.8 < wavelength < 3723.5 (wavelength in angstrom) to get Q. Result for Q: 10.8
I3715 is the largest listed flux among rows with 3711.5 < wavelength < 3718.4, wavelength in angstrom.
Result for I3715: 16.62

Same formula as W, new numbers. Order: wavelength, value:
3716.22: 14.09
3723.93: 12.11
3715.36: 16.43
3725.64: 15.93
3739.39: 14.25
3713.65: 14.97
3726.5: 15.67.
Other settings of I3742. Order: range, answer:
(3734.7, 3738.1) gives 13.54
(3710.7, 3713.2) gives 12.91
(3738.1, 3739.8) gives 14.25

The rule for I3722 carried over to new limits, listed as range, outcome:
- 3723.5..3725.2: 19.25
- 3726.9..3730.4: 16.59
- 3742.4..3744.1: 14.53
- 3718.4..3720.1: 17.31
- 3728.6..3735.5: 17.19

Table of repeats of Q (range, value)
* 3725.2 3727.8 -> 15.6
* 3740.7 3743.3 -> 14.1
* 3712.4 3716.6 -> 13.5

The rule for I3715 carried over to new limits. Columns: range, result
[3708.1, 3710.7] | 15.4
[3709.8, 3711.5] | 14.38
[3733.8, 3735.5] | 8.93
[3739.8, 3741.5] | 14.69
